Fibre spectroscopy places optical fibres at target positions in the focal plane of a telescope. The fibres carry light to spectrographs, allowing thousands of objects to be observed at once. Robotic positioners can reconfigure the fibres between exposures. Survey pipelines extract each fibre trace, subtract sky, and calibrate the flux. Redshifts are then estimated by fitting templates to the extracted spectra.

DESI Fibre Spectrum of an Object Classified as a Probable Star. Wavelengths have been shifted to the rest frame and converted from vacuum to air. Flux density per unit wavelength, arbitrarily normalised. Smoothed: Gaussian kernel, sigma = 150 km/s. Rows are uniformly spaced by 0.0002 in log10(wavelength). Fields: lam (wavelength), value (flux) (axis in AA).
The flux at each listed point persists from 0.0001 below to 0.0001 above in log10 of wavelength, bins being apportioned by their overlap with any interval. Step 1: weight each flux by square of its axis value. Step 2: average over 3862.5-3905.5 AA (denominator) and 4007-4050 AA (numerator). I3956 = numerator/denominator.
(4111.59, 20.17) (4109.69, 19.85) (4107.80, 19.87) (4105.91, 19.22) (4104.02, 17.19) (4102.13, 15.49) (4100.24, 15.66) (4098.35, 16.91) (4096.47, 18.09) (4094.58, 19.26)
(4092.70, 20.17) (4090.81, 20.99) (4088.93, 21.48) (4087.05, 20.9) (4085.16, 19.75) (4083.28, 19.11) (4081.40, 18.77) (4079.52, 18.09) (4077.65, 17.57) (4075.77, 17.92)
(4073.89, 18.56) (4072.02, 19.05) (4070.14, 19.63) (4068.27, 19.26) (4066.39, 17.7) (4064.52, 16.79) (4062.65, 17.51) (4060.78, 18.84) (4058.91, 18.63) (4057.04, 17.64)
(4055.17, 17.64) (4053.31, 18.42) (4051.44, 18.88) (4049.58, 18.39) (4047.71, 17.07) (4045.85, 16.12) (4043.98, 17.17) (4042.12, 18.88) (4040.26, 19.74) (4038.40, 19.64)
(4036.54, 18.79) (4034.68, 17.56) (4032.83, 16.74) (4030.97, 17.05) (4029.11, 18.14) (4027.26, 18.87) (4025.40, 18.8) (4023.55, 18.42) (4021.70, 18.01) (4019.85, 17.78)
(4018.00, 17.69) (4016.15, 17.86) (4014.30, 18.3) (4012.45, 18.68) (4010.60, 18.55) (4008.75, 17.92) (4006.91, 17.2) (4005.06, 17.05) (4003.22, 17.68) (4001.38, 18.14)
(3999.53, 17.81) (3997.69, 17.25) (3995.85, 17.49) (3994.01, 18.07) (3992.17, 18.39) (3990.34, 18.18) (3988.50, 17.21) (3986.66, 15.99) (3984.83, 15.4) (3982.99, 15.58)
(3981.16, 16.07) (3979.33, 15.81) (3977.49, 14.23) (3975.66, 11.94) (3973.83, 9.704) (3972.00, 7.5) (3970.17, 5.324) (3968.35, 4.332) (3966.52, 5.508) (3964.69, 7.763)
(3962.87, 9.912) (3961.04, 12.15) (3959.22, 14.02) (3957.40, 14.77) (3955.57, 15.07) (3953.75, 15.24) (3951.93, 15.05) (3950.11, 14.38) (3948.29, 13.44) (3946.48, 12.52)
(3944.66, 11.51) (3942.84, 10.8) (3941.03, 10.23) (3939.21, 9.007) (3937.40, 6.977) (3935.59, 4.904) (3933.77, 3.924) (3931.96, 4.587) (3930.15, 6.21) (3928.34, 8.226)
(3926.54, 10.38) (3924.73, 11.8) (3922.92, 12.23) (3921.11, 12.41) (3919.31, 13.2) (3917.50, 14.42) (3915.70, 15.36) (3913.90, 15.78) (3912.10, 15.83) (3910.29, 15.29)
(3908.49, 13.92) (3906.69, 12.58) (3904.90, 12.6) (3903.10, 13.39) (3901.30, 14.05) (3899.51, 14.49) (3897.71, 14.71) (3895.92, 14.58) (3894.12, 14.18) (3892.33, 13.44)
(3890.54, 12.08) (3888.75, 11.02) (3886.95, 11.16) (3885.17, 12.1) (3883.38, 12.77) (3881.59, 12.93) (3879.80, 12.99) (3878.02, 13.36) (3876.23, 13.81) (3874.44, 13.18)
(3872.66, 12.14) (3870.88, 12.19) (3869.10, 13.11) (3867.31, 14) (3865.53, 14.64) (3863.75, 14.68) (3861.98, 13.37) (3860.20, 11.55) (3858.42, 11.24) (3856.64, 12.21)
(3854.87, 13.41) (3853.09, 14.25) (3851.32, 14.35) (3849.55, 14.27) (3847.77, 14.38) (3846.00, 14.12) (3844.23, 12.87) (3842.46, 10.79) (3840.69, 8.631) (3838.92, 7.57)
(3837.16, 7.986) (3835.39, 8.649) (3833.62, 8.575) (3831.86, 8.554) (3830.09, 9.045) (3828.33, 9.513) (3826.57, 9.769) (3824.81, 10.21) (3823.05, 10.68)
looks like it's 1.5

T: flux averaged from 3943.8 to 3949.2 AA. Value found 12.5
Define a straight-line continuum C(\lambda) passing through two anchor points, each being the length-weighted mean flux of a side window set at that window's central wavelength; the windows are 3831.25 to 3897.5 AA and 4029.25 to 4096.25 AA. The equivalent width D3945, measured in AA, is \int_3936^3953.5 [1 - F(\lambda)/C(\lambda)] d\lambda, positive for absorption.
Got 4.0 AA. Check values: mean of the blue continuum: 12.3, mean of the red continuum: 18.6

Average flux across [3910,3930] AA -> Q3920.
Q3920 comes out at 12.8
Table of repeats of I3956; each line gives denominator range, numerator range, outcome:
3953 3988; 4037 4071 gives 1.59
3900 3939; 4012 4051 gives 1.69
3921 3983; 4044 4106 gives 1.84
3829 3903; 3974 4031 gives 1.49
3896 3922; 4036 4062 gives 1.38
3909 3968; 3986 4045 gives 1.66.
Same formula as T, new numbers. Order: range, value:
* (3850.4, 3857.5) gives 13.6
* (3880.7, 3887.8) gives 12.3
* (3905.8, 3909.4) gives 13.3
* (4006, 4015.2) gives 18.1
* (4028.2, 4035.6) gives 17.4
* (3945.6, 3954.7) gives 14.1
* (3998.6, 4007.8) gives 17.6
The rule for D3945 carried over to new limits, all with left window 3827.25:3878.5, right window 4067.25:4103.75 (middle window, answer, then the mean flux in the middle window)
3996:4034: -2.8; 17.9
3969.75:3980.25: 3.1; 11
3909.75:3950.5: 9.2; 10.9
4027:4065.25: -1.0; 18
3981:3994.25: -0.8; 16.9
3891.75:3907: -0.6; 13.8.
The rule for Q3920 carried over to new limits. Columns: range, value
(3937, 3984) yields 11.6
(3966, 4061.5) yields 16.6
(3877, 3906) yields 13.1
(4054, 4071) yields 18.2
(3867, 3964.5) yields 12.3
